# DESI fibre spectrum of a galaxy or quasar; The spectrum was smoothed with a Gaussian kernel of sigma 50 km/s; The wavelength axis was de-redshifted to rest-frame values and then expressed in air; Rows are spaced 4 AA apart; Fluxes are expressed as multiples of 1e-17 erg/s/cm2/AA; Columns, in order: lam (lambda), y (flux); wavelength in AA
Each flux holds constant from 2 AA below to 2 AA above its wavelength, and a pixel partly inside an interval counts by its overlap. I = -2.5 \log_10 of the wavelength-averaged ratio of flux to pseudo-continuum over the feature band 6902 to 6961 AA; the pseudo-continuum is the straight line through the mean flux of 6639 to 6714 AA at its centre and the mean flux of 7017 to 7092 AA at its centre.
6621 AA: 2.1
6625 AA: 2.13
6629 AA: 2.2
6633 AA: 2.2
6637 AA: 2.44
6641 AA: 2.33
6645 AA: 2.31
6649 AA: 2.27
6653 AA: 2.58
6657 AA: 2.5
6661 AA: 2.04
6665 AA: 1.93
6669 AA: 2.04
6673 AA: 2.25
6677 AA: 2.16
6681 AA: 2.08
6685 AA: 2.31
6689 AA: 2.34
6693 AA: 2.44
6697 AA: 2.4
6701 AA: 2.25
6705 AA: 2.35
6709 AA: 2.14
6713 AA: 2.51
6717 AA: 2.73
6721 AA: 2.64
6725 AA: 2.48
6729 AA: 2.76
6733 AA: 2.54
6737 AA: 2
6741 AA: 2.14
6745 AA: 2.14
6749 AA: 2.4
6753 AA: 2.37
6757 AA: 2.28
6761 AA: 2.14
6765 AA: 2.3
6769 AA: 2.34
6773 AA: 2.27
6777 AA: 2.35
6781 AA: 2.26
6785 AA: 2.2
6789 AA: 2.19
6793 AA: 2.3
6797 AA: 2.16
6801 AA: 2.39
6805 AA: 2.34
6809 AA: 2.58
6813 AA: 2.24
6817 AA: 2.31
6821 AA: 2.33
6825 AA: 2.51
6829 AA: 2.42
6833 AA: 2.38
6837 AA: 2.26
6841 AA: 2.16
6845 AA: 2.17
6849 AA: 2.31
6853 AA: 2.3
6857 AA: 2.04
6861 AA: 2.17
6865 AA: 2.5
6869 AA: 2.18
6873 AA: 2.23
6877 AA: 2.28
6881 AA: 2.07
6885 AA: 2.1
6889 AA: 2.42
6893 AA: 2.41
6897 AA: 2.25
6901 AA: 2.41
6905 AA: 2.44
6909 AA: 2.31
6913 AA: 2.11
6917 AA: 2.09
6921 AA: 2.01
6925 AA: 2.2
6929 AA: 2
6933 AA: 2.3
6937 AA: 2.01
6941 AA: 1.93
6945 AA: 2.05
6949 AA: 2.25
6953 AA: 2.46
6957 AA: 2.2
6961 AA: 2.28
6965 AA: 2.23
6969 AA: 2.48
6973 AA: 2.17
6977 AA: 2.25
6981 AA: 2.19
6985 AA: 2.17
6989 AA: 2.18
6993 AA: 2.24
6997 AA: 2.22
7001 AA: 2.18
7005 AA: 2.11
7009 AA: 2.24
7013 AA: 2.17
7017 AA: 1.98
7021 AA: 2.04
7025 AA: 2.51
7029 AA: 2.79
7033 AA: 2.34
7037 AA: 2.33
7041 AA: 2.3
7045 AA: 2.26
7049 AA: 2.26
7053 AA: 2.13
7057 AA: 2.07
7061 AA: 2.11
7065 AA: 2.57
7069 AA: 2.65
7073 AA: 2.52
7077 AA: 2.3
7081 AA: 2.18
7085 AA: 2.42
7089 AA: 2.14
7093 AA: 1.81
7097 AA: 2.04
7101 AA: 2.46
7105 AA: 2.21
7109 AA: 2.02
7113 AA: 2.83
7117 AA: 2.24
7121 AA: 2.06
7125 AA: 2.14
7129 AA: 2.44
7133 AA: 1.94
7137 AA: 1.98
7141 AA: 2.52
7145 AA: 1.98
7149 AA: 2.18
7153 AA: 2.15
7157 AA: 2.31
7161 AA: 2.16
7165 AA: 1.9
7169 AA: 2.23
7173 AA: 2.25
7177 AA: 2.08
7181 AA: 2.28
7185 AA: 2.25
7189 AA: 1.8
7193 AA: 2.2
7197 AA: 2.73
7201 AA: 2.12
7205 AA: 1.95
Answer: 0.06 mag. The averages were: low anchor 2.27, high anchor 2.31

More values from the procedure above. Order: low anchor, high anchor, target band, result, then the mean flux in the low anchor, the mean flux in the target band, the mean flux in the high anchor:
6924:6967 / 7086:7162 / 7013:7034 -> -0.065 mag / 2.17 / 2.32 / 2.19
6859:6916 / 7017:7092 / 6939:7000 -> 0.035 mag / 2.27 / 2.22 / 2.31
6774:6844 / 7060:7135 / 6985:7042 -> 0.013 mag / 2.31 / 2.26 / 2.27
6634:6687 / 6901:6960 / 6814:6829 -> -0.081 mag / 2.25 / 2.38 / 2.18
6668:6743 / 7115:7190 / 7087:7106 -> 0.027 mag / 2.35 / 2.13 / 2.16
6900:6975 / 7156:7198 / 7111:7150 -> -0.022 mag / 2.2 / 2.23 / 2.18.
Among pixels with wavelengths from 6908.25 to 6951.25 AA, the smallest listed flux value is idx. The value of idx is 1.93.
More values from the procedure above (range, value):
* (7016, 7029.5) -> 1.98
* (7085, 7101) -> 1.81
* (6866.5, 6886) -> 2.07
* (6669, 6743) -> 2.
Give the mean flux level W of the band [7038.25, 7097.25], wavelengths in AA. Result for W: 2.26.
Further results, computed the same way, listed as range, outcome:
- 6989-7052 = 2.26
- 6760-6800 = 2.26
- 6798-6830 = 2.38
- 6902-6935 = 2.19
